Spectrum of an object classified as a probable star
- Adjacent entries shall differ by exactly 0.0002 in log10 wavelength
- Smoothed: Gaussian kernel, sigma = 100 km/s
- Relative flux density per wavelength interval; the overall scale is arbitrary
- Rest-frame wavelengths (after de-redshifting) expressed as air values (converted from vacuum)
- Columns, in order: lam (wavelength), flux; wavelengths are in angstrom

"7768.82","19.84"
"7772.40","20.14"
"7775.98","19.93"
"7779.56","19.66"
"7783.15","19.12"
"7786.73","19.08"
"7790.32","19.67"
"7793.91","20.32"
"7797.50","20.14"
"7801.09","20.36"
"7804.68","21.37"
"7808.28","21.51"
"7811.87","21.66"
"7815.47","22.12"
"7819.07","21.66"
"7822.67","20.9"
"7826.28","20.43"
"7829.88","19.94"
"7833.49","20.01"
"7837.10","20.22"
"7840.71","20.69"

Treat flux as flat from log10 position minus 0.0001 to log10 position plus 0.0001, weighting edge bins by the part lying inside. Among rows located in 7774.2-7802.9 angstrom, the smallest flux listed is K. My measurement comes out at 19.08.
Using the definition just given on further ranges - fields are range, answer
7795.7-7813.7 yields 20.14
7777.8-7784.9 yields 19.12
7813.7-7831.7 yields 19.94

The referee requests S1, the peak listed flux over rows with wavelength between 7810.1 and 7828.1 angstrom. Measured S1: 22.12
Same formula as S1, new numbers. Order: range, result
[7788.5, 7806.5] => 21.37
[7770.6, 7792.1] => 20.14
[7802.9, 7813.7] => 21.66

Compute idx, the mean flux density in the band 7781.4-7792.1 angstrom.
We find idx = 19.3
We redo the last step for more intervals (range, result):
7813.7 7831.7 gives 21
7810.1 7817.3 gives 21.9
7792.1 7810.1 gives 20.7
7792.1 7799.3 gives 20.2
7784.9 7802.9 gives 19.9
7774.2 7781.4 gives 19.8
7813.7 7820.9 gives 21.9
